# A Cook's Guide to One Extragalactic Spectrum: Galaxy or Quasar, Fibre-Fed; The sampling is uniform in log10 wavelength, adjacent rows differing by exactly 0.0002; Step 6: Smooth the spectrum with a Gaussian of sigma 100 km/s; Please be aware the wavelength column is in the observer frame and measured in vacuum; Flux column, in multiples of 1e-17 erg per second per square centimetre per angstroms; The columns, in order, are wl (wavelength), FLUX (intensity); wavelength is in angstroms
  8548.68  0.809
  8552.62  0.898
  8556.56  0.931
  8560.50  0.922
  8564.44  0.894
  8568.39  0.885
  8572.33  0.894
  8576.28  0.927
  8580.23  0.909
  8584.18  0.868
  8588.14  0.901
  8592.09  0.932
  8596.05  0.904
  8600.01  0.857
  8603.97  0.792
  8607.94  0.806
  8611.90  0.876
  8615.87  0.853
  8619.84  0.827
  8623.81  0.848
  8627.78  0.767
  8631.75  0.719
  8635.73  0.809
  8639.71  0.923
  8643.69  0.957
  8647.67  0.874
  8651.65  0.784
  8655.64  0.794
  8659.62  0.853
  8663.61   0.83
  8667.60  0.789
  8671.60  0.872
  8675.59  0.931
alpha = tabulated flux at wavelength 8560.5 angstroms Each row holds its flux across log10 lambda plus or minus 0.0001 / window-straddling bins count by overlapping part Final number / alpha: 0.922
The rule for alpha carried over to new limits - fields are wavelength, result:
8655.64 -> 0.794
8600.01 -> 0.857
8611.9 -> 0.876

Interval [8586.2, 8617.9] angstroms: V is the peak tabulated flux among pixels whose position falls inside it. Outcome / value 0.932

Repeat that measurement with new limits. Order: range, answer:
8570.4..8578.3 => 0.927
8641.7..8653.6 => 0.957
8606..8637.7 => 0.876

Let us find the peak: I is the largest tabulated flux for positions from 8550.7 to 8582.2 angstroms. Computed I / 0.931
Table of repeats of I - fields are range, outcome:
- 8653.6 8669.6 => 0.853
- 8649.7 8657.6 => 0.794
